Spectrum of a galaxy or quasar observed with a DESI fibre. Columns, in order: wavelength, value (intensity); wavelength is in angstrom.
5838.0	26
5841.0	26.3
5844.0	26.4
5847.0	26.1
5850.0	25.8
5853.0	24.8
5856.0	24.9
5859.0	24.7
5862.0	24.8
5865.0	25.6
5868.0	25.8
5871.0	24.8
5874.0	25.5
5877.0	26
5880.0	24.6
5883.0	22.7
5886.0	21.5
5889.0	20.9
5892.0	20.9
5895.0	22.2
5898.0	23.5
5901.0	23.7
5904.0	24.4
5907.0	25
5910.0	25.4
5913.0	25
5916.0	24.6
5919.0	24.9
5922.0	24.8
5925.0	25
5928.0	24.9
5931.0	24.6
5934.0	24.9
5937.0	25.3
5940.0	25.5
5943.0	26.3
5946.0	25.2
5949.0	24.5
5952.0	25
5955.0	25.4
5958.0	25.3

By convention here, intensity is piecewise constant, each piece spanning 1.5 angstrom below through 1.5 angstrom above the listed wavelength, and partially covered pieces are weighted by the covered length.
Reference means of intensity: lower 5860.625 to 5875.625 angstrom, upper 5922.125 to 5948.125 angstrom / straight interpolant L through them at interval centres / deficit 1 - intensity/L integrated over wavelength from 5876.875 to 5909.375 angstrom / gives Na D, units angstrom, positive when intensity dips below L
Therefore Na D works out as 2.7 angstrom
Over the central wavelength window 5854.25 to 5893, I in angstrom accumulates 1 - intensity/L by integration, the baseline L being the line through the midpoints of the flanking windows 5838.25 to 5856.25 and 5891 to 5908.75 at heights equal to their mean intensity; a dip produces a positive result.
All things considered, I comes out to 0.8 angstrom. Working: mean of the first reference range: 25.8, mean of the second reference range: 23.4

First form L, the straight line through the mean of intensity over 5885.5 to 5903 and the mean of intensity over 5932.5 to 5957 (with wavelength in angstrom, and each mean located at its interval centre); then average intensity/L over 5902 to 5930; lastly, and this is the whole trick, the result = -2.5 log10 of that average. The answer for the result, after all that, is -0.06 mag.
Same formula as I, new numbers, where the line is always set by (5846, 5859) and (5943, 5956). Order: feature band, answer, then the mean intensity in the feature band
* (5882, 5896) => 2.0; 21.6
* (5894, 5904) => 0.7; 23.4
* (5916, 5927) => 0.1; 24.9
